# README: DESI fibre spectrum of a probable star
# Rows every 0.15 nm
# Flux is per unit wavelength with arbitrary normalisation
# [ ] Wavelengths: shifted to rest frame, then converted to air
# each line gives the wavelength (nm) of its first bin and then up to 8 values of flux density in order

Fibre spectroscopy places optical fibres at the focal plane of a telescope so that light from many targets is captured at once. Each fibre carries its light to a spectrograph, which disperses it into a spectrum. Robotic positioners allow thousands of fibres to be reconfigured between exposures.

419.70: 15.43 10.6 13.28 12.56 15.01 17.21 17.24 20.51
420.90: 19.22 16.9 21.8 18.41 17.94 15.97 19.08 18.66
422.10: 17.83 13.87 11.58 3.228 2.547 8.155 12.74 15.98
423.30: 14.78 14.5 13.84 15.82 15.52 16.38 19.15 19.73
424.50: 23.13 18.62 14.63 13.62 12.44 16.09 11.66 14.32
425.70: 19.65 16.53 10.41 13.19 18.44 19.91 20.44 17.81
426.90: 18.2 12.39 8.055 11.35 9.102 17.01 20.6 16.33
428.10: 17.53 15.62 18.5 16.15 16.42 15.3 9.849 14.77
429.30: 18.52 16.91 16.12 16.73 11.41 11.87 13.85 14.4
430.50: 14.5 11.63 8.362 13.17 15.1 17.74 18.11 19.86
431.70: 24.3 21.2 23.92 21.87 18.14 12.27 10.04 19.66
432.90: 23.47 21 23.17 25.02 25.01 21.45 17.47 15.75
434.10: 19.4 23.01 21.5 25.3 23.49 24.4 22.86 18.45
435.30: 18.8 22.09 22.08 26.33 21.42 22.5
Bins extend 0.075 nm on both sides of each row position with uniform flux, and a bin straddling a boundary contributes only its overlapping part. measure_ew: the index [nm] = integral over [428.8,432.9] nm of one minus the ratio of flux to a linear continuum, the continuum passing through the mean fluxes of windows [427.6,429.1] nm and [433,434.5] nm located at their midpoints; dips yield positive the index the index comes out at 0.577 nm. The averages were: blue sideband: 16.3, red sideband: 21.3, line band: 16.1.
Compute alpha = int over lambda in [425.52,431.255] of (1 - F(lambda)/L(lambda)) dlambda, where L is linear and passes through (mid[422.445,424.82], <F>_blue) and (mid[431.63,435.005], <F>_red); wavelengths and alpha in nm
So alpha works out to 0.78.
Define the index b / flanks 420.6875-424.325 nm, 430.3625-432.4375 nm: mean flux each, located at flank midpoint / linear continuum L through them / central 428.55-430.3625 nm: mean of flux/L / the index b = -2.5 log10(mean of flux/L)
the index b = 0.14 mag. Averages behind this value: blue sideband 15.2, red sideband 17.3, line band 14.7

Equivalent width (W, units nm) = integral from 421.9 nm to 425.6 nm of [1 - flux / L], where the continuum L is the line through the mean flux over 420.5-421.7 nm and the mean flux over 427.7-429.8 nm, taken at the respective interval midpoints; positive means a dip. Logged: 0.71 nm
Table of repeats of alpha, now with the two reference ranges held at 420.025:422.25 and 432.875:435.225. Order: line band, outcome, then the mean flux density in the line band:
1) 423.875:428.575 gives 0.78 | 16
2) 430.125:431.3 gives 0.41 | 13.5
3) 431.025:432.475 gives 0.11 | 19.5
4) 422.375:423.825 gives 0.55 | 11.3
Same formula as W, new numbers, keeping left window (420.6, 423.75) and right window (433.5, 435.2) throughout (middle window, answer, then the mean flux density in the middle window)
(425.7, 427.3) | 0.145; 15.7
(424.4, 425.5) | 0.040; 15.8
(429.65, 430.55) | 0.250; 13.8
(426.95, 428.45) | 0.274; 14.6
